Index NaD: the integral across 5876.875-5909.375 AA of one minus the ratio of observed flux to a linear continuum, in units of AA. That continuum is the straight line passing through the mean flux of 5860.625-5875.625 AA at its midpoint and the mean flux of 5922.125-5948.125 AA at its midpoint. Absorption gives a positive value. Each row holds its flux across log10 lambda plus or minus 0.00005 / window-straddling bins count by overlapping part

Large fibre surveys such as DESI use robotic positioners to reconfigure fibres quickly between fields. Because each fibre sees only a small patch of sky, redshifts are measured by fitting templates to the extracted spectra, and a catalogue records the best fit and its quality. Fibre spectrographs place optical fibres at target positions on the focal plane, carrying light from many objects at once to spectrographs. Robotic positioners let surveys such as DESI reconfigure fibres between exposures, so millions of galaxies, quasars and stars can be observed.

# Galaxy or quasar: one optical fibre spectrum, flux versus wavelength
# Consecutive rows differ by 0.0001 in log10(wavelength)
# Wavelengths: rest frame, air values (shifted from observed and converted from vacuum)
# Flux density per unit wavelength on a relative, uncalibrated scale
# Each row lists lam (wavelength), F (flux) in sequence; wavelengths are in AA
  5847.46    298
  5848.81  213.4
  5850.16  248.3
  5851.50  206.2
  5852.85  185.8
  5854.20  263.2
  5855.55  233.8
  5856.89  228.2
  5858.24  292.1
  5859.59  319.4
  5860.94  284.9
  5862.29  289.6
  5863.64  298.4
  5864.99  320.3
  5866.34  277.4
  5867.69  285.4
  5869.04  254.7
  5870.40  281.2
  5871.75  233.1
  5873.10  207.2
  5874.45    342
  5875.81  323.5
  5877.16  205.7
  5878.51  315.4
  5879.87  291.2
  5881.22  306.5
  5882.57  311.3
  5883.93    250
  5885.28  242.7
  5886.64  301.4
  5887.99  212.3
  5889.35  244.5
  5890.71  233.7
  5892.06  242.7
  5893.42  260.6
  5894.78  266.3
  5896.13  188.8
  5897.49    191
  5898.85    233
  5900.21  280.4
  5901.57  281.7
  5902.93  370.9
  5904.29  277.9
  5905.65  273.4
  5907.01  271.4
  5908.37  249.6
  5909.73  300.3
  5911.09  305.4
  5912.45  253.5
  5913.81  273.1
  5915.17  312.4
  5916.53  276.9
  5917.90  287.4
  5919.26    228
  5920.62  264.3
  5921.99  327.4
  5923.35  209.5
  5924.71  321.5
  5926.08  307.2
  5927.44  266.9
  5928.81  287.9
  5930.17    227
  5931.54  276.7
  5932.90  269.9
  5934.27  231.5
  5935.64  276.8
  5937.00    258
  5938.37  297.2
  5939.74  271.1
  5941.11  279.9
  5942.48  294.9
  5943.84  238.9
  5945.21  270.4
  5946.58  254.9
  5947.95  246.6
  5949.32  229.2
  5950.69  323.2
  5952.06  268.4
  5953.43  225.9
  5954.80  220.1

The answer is 1.5 AA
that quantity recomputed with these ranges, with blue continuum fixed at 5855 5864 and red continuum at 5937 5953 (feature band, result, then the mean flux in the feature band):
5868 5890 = 0.4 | 270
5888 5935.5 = 1.0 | 267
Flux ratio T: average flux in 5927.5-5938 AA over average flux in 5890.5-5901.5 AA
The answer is 1.10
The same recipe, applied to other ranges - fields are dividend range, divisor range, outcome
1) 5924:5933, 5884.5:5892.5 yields 1.14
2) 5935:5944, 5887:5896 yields 1.14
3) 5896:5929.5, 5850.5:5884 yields 1.01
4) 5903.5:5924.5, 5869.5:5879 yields 1.02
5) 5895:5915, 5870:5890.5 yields 1.00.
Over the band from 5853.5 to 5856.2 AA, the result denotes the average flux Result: 248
